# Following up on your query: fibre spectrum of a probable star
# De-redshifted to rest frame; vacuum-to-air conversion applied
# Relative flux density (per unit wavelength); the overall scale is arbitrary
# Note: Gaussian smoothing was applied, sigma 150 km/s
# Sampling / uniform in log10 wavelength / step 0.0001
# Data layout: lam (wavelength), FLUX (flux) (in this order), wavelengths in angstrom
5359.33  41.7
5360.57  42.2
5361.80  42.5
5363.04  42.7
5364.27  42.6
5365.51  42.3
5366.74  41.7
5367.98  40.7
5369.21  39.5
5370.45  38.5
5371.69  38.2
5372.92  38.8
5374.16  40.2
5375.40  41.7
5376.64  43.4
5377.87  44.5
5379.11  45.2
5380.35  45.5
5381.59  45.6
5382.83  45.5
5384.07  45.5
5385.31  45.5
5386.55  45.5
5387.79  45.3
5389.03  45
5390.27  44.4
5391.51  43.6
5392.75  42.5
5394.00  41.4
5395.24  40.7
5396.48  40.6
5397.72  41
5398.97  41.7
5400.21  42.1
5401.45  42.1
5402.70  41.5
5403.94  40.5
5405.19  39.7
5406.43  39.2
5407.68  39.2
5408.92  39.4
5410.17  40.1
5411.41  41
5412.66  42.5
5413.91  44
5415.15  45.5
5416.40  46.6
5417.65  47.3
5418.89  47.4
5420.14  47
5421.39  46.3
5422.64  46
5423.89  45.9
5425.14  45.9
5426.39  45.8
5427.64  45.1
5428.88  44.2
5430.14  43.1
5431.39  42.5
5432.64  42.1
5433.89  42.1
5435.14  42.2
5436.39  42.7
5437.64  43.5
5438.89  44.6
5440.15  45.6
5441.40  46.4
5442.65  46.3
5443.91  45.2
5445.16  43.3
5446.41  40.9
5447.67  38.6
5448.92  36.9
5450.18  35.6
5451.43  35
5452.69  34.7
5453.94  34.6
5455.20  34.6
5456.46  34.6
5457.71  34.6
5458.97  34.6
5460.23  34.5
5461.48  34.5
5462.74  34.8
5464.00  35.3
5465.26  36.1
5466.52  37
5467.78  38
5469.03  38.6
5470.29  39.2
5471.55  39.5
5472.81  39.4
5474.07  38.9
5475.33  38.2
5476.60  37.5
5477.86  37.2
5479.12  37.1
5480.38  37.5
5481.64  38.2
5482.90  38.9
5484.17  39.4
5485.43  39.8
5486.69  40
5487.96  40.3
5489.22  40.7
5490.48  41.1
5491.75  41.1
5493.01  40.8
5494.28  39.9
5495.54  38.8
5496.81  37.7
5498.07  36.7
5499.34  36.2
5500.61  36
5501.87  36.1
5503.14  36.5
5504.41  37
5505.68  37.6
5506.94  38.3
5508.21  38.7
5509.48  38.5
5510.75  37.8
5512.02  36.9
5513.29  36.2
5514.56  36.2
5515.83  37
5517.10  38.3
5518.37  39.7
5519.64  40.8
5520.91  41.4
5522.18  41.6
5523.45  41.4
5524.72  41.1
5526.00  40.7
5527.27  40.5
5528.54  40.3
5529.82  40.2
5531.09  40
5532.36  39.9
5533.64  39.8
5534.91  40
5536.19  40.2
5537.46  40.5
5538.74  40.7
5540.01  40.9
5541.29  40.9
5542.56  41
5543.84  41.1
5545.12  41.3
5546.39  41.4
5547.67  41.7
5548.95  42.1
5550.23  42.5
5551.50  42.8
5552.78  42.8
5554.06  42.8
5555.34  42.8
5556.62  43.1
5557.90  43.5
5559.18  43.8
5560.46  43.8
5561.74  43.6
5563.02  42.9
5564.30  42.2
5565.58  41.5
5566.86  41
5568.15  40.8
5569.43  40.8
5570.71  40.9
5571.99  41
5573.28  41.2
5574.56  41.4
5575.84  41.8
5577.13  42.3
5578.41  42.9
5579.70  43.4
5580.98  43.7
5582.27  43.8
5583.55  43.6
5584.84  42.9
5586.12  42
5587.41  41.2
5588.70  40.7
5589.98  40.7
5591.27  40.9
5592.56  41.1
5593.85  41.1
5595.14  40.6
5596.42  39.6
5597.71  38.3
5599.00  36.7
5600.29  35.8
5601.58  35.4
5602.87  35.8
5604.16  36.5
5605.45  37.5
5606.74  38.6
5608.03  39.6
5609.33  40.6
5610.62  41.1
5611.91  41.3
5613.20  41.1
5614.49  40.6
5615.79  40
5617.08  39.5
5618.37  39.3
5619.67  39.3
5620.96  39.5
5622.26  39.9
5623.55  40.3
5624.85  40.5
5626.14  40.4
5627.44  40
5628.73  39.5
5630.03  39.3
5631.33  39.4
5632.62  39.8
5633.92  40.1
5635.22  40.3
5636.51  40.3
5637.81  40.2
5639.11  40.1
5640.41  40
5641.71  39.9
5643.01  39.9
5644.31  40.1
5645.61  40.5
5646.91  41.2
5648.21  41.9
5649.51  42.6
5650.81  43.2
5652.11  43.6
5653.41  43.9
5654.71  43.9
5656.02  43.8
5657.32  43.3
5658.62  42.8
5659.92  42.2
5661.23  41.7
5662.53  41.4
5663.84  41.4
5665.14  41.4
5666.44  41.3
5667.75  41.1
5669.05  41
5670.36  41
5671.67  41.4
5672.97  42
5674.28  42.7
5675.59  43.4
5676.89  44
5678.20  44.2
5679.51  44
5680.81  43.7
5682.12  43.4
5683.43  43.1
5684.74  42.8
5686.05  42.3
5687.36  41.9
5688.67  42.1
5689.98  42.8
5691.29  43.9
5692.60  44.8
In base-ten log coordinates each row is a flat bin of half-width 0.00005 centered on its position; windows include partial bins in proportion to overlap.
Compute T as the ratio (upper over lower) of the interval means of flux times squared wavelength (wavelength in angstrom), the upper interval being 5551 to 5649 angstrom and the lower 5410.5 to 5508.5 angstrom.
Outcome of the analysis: 1.07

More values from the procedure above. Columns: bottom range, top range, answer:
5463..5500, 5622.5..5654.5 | 1.12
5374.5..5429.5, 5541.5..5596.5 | 1.02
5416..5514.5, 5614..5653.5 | 1.08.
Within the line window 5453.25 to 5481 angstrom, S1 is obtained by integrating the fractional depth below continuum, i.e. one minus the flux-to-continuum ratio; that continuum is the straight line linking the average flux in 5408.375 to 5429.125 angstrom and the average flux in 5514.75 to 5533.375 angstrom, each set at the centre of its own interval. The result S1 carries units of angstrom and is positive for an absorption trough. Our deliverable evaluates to 3.88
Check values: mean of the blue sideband 44.7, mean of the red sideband 40.1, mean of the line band 36.6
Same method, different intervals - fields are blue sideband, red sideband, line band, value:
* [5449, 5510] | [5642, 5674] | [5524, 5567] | -2.7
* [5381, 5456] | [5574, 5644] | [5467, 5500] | 2.3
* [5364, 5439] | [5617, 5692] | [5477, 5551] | 5.2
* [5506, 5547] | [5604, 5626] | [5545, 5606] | -2.2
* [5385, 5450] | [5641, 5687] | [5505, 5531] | 2.2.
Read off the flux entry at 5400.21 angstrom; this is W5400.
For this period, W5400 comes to 42.1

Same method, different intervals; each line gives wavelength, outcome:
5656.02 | 43.8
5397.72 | 41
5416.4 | 46.6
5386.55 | 45.5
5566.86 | 41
